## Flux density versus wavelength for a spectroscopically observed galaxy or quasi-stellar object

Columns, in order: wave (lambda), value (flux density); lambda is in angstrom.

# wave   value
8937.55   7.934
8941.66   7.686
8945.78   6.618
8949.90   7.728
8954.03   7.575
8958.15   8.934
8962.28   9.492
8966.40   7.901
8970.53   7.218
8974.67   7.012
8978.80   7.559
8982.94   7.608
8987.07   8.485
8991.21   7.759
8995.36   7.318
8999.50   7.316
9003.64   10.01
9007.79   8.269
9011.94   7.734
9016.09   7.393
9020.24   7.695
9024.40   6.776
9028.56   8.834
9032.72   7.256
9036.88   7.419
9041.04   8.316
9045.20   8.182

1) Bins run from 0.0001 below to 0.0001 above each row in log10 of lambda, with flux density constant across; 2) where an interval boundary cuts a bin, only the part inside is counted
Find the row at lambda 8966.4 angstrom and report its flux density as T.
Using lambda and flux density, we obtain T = 7.901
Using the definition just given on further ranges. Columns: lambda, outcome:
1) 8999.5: 7.316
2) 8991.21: 7.759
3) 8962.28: 9.492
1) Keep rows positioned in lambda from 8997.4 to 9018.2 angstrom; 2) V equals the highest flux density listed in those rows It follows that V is 10.01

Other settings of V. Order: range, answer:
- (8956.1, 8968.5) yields 9.492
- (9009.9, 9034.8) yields 8.834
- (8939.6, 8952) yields 7.728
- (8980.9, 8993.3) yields 8.485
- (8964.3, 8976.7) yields 7.901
